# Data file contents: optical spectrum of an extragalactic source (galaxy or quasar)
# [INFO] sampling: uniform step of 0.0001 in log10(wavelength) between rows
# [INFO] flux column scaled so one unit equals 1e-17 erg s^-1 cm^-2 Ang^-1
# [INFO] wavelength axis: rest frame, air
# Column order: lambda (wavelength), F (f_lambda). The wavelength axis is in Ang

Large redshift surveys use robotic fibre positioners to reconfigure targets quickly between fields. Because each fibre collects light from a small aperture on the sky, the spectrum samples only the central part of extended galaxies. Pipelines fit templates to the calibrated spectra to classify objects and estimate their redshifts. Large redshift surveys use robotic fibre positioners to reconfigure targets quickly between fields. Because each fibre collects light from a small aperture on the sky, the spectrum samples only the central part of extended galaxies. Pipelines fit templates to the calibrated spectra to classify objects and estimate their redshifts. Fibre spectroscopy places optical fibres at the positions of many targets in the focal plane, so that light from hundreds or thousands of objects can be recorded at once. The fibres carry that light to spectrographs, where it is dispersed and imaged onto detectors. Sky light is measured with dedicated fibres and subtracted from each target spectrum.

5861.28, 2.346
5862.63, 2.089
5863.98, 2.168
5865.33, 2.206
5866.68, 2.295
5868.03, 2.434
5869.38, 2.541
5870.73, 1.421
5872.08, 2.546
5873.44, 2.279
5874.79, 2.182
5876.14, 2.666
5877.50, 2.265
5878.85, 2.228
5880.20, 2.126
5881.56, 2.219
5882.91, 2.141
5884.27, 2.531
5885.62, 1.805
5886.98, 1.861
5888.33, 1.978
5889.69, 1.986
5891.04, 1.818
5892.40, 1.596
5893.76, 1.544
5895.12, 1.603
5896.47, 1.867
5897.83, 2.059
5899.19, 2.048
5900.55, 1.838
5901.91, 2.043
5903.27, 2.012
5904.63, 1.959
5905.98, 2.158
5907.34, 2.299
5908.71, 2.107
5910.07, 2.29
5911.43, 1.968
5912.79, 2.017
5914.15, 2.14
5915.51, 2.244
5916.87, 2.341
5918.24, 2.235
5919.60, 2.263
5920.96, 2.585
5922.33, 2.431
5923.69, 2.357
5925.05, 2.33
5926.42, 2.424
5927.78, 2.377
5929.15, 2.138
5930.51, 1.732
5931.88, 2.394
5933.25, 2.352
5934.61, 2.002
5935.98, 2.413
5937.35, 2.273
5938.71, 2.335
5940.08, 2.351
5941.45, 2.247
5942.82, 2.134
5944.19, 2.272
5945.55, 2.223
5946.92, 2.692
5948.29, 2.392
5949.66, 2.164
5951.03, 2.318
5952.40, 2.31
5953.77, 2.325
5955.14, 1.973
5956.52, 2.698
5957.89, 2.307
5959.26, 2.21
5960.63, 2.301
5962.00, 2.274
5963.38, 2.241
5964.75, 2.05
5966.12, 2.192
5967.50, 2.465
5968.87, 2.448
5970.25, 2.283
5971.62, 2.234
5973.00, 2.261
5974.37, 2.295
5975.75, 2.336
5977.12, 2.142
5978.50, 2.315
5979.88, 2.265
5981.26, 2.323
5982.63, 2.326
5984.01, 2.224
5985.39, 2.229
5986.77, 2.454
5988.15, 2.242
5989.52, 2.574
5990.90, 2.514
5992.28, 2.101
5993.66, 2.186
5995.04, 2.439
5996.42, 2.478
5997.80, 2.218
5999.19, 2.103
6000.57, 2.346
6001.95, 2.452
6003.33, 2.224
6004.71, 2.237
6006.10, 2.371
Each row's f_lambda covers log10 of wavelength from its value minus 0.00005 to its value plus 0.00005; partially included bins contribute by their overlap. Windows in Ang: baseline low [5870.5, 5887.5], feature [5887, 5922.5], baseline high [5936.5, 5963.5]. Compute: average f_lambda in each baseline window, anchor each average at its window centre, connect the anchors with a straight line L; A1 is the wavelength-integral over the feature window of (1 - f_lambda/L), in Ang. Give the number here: 3.0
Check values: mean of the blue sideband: 2.2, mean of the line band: 2.05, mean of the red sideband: 2.3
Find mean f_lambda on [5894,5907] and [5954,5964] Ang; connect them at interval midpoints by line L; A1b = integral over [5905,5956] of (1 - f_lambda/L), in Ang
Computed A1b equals -3.3 Ang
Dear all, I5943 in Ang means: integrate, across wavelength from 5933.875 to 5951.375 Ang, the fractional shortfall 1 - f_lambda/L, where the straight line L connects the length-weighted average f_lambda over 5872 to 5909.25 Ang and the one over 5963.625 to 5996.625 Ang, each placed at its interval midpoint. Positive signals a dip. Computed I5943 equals -0.7 Ang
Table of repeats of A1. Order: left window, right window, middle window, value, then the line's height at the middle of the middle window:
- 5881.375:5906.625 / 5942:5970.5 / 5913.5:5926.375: -1.5 Ang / 2.09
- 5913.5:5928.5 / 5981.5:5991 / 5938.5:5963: 0.4 Ang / 2.35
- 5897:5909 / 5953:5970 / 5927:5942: -0.4 Ang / 2.18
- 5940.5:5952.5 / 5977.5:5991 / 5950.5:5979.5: 0.5 Ang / 2.32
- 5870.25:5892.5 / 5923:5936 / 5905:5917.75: 0.2 Ang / 2.2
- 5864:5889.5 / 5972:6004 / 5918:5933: -0.4 Ang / 2.25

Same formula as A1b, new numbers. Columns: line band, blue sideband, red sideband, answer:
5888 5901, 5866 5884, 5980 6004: 2.53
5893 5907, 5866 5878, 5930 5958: 2.25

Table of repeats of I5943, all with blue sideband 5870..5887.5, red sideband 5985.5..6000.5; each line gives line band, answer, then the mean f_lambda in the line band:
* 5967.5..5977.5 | 0.0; 2.3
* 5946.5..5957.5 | -0.4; 2.35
